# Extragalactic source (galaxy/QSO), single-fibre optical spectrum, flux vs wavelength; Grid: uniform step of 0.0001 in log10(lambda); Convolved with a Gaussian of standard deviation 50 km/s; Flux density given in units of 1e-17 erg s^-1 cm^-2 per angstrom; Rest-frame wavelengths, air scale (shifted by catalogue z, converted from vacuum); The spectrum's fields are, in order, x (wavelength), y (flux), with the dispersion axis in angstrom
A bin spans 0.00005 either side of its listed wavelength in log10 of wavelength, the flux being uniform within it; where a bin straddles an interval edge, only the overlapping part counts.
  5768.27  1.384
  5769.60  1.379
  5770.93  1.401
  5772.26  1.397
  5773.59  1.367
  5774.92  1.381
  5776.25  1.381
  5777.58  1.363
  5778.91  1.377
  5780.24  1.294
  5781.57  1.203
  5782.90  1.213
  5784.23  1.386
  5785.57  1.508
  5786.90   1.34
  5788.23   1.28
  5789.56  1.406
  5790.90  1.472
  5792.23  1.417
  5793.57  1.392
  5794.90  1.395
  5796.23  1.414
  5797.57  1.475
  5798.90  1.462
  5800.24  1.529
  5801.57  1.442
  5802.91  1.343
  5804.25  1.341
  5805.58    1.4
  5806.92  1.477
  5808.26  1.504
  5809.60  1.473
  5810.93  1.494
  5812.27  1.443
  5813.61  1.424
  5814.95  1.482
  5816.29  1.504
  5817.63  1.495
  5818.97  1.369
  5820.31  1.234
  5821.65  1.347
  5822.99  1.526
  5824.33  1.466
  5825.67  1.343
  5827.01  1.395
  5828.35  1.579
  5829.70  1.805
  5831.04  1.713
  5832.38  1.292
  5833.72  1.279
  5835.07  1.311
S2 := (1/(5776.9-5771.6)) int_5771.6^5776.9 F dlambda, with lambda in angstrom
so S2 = 1.38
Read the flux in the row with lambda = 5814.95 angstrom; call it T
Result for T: 1.482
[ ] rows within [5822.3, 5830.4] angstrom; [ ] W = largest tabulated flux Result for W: 1.805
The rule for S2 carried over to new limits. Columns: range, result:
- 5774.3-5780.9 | 1.36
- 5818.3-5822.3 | 1.32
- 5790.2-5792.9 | 1.44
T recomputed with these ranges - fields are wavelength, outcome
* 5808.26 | 1.504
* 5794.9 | 1.395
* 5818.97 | 1.369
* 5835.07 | 1.311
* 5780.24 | 1.294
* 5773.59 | 1.367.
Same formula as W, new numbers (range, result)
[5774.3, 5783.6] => 1.381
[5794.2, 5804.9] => 1.529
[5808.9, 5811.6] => 1.494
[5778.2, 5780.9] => 1.377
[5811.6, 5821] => 1.504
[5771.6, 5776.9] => 1.397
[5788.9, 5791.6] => 1.472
